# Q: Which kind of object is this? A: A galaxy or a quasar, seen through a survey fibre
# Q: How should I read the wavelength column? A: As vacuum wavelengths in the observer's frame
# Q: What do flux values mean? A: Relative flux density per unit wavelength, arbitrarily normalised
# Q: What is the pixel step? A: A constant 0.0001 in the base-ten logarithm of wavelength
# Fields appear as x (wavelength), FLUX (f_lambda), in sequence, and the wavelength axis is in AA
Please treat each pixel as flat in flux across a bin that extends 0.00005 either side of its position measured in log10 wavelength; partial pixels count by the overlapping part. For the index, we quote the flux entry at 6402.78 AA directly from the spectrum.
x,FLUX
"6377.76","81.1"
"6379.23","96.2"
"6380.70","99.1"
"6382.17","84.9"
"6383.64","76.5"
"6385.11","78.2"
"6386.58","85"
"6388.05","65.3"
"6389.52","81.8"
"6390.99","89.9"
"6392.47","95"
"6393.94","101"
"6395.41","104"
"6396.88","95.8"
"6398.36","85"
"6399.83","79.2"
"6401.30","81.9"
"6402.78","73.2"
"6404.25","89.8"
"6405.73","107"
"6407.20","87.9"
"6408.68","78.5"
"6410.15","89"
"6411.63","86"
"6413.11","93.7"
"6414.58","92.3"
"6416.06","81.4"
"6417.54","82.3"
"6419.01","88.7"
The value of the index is 73.2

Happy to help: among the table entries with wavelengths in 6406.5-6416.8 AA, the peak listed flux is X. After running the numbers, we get 93.7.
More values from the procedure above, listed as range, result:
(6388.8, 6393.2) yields 95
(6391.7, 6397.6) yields 104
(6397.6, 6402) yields 85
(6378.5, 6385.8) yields 99.1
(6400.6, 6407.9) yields 107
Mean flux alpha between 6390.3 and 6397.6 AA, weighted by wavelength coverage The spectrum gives 97.2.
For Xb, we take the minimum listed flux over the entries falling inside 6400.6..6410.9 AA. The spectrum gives 73.2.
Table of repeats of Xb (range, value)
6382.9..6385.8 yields 76.5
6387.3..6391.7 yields 65.3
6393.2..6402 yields 79.2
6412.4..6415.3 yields 92.3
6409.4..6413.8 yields 86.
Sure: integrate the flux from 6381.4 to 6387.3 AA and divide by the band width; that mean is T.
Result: 81.2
